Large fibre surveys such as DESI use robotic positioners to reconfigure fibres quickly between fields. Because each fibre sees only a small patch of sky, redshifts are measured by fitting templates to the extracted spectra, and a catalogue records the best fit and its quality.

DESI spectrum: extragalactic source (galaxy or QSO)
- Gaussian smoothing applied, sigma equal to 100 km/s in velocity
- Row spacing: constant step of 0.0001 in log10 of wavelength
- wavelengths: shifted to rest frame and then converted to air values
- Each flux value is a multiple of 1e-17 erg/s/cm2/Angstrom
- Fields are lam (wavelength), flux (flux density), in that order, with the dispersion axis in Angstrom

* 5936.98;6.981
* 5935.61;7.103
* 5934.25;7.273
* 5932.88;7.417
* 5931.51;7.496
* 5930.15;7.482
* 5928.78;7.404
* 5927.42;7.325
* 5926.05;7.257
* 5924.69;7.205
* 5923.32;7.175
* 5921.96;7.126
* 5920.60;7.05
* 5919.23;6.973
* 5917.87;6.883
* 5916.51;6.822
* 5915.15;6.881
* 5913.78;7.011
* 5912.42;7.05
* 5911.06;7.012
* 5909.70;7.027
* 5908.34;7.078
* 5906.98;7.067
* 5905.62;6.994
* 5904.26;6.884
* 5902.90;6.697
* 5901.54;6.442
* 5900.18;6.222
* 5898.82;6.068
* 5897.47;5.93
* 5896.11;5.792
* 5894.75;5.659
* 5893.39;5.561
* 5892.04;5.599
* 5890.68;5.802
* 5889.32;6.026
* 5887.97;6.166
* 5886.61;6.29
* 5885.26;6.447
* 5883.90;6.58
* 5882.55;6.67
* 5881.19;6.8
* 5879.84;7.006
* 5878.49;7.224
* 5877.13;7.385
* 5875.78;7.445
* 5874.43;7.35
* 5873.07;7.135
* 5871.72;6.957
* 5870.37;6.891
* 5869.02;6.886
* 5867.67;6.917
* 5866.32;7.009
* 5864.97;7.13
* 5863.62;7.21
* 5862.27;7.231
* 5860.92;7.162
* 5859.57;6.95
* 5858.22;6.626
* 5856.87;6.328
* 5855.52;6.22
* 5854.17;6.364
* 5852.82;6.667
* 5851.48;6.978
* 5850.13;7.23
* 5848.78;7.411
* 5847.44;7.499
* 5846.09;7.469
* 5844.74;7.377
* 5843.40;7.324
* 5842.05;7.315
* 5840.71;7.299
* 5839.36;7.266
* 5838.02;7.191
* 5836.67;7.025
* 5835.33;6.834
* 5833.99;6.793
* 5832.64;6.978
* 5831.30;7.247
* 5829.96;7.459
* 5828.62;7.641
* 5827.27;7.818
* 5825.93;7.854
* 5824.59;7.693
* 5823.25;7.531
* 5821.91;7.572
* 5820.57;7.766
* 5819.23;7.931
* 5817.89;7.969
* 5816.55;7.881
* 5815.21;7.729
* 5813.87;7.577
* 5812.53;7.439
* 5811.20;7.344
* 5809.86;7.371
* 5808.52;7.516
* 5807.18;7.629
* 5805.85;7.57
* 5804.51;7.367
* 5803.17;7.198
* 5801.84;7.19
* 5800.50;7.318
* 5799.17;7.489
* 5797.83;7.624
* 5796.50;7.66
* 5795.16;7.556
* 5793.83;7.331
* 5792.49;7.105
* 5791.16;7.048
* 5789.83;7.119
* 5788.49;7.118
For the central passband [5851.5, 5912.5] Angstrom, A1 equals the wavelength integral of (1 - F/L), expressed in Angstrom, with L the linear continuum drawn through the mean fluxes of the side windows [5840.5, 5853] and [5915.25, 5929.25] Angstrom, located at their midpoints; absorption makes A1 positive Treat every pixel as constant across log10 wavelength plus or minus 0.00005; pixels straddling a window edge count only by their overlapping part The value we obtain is 4.56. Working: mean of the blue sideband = 7.28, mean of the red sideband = 7.11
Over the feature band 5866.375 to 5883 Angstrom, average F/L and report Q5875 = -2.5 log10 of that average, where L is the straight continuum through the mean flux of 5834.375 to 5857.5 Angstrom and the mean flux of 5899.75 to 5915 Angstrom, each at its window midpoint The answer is -0.015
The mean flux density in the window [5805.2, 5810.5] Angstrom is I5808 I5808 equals 7.52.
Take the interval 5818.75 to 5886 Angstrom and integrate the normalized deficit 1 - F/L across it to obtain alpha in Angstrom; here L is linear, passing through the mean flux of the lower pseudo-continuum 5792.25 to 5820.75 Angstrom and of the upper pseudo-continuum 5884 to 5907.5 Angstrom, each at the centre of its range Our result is -2.8 Angstrom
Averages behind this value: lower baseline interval 7.53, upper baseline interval 6.22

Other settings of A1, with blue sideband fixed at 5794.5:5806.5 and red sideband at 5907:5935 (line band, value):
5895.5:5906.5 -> 1.2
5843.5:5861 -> 0.9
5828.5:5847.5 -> 0.3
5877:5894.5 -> 2.1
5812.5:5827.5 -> -0.7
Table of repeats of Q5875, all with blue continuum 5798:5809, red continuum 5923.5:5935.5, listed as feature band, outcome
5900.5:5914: 0.07 mag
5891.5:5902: 0.24 mag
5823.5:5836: 0.00 mag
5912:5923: 0.06 mag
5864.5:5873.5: 0.06 mag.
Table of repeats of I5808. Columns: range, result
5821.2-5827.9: 7.7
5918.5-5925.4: 7.11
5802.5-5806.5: 7.38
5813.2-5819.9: 7.81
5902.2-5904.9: 6.78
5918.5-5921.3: 7.01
